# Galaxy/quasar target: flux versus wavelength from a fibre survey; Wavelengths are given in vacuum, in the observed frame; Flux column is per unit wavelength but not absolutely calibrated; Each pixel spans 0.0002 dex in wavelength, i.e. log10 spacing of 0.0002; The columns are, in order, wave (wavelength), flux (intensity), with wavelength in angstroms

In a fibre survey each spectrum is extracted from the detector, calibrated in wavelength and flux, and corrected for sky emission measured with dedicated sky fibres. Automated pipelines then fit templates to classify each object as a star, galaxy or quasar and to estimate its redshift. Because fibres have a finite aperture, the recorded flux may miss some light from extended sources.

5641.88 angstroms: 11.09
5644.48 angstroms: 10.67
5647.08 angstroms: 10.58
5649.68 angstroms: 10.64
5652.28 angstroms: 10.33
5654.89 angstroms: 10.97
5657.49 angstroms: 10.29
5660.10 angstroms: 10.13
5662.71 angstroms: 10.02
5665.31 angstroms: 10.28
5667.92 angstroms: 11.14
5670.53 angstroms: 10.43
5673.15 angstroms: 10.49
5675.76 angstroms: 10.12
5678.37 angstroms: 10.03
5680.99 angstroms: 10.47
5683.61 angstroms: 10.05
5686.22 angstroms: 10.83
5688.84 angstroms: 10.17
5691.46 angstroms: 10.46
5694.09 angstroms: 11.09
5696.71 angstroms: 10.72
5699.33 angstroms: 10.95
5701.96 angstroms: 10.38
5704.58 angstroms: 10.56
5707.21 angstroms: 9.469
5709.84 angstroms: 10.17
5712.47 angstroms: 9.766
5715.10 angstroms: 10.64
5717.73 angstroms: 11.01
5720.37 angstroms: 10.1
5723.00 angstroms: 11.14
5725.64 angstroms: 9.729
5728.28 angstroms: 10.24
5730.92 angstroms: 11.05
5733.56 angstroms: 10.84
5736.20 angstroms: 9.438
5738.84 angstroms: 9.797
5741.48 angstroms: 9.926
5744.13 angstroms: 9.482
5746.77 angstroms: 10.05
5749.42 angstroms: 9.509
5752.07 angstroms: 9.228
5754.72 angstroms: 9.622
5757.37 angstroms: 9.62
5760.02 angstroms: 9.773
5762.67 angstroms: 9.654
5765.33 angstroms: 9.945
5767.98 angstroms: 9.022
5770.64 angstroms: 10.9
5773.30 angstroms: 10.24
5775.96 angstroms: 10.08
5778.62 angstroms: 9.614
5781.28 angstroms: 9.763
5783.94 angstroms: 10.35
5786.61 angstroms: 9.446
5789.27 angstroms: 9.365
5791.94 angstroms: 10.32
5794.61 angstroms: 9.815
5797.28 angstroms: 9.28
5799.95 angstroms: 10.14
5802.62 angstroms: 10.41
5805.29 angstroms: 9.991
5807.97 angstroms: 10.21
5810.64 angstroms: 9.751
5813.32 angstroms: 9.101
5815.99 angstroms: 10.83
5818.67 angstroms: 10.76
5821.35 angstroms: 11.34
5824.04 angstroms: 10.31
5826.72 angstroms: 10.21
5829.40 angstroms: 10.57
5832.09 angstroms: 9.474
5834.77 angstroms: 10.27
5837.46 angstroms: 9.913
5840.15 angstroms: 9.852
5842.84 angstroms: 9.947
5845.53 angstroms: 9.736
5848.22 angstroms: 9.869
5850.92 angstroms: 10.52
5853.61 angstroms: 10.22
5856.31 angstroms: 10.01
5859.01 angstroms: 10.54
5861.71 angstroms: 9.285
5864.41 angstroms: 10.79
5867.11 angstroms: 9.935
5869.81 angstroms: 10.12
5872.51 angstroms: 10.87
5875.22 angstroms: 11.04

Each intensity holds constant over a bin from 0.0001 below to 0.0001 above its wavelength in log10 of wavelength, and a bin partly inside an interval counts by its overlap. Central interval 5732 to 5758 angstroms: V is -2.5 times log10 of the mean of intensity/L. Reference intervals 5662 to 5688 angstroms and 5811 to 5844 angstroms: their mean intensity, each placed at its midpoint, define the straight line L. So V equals 0.058 mag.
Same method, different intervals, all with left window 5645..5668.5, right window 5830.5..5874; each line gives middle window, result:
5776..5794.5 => 0.04 mag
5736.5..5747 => 0.06 mag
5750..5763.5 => 0.08 mag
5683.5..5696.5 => -0.02 mag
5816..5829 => -0.05 mag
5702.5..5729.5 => 0.01 mag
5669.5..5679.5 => 0.02 mag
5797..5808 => 0.01 mag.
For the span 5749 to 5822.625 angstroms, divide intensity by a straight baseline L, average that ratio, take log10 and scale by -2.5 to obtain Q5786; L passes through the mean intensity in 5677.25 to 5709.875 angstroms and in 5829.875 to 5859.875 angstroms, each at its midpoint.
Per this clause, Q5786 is 0.03 mag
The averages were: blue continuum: 10.4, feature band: 9.94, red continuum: 10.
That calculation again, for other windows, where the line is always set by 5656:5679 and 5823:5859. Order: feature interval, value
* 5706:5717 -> 0.022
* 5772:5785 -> 0.019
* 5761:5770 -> 0.059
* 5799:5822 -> -0.013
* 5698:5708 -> -0.010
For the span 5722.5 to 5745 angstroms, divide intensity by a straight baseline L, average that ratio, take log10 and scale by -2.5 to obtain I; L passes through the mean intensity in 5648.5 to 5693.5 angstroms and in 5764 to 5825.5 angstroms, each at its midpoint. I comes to 0.007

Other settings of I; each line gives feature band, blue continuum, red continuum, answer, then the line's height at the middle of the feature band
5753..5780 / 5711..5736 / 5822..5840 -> 0.05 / 10.3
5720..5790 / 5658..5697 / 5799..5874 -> 0.04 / 10.3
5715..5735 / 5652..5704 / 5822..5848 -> -0.02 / 10.3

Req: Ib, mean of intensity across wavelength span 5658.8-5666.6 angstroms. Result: 10.2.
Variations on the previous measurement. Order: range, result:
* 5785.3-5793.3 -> 9.71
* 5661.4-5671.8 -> 10.5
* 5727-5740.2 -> 10.3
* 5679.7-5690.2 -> 10.4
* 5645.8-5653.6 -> 10.5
